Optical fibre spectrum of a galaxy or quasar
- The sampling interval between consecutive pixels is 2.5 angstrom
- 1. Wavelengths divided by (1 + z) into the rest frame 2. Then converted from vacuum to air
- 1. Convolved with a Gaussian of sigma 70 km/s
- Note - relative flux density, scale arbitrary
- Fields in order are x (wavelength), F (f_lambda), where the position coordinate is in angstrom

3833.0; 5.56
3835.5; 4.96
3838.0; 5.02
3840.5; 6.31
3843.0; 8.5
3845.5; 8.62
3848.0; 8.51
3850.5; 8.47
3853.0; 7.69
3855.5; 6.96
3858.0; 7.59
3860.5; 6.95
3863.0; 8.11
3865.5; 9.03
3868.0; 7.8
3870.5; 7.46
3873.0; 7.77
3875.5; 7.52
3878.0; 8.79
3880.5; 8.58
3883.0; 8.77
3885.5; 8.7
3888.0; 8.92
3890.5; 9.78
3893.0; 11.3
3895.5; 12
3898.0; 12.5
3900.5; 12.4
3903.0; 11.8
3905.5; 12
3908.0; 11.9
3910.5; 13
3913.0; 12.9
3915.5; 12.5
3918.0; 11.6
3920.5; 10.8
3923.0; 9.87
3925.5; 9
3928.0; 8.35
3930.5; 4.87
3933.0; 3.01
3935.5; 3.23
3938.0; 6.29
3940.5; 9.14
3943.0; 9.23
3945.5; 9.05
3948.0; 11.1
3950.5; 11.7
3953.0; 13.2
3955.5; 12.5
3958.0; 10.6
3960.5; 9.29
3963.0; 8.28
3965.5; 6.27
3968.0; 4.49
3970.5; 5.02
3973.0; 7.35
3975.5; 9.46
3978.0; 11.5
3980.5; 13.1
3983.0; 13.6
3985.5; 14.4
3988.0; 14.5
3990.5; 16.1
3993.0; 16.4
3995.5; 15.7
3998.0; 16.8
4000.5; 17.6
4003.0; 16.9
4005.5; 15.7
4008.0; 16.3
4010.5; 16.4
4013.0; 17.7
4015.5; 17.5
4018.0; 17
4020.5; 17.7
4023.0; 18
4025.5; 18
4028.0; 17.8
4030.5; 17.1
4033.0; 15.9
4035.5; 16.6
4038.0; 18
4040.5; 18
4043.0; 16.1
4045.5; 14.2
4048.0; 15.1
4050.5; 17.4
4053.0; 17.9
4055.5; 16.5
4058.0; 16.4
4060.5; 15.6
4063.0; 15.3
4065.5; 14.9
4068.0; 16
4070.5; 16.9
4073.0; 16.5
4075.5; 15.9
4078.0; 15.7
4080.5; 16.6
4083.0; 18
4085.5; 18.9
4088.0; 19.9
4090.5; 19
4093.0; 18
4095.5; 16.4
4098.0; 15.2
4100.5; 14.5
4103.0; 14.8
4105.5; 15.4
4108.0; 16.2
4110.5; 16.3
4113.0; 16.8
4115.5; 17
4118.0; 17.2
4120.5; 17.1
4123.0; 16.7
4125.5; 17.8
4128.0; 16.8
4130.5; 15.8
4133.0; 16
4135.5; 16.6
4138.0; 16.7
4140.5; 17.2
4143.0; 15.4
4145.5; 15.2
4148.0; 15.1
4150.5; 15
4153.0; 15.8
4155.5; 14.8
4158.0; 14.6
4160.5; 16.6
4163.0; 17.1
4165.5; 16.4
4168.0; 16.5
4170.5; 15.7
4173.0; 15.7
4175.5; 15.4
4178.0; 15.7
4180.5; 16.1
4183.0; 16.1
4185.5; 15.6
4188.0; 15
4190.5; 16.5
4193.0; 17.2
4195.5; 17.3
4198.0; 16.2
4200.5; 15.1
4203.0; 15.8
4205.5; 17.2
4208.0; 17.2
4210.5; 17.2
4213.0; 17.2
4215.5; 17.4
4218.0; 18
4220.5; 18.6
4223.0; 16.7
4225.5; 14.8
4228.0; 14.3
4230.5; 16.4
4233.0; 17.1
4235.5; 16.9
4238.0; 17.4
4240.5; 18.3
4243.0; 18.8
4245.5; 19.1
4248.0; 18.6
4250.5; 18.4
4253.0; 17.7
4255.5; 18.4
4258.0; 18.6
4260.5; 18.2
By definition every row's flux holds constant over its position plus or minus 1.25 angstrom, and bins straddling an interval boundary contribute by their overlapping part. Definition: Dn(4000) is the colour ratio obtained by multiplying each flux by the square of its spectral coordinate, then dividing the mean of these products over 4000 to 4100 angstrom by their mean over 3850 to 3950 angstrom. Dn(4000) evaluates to 2.0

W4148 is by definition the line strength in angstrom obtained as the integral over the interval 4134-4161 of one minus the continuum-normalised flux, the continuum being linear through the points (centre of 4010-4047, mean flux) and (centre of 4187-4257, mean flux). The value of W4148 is 2.2 angstrom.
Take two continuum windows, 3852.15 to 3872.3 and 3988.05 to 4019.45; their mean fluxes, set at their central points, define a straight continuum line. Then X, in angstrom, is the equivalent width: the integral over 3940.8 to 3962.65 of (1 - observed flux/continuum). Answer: 4.4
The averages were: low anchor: 7.7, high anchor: 16.6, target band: 10.7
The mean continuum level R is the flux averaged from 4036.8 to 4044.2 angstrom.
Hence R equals 17.4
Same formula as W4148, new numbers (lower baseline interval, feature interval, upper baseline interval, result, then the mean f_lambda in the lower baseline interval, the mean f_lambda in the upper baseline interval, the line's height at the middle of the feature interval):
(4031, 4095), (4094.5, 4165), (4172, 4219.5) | 2.22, 16.8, 16.4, 16.6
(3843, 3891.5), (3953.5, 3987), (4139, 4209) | 3.23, 8.21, 16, 10.8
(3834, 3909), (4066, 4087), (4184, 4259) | -4.79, 8.8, 17.1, 13.7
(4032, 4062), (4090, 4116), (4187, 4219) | 0.52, 16.5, 16.7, 16.6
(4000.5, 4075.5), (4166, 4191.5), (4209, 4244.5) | 1.72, 16.7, 17.1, 17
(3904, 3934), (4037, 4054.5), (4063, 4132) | -2.28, 10.1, 16.7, 14.7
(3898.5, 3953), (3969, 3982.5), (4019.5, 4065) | 3.59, 9.82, 16.7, 12.8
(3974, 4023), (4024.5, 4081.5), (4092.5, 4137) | -1.96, 15.5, 16.3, 15.9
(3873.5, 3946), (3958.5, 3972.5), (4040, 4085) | 5.91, 9.57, 16.3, 12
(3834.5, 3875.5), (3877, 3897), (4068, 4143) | -2.19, 7.5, 16.7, 8.68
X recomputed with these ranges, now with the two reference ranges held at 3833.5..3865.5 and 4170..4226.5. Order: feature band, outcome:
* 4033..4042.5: -3.8 angstrom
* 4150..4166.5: -0.4 angstrom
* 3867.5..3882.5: -0.1 angstrom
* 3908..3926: -4.8 angstrom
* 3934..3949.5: 2.8 angstrom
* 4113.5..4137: -3.6 angstrom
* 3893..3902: -3.7 angstrom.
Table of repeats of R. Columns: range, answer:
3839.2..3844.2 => 7.37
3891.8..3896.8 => 11.7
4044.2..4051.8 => 15.6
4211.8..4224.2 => 17.6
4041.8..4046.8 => 15.1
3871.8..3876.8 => 7.66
